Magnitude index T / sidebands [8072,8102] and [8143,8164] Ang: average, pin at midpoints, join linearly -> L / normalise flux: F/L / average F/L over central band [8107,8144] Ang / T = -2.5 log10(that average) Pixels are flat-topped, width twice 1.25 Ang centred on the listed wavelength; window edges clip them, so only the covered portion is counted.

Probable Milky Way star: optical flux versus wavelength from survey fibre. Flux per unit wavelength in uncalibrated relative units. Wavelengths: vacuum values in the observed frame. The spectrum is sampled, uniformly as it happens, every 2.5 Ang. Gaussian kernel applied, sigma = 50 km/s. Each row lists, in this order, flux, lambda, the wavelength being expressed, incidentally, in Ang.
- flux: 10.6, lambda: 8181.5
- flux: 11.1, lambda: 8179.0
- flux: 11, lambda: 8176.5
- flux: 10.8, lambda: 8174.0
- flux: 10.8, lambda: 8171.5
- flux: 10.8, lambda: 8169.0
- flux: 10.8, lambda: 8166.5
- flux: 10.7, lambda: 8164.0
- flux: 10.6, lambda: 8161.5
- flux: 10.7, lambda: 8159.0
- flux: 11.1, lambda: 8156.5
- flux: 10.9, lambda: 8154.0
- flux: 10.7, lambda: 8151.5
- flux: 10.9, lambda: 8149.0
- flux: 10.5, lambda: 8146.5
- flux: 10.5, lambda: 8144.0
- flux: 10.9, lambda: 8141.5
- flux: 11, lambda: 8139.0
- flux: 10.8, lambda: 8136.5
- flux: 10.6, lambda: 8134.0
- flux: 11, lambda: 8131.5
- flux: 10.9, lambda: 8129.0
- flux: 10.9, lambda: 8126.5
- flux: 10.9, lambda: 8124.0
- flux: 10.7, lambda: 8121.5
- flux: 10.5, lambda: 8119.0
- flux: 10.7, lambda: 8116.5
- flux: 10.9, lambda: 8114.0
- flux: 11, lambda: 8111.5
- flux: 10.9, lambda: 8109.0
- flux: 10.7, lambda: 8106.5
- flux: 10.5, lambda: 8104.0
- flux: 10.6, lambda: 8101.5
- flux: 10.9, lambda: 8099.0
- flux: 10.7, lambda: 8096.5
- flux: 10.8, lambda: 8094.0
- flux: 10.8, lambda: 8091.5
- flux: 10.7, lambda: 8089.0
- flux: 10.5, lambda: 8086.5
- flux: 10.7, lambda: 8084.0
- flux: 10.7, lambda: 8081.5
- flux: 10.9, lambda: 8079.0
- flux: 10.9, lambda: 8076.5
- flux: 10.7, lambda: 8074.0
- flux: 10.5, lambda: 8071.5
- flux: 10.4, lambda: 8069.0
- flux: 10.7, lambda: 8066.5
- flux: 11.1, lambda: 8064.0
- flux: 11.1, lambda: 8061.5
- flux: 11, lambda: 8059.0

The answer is -0.01 mag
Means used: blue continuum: 10.7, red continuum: 10.7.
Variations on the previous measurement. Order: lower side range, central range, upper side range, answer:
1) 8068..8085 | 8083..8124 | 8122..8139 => 0.00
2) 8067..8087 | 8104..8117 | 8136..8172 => -0.01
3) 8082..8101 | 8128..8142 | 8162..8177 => -0.01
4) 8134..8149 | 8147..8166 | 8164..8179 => 0.00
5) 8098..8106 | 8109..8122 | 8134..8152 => -0.01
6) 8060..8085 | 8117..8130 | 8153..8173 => 0.00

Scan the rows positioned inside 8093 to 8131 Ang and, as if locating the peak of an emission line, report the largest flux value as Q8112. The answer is 11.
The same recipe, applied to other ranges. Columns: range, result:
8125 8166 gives 11.1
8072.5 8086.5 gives 10.9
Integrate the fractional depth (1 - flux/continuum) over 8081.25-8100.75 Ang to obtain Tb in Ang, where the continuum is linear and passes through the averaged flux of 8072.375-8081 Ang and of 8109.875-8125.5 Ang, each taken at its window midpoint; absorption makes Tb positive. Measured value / 0.14 Ang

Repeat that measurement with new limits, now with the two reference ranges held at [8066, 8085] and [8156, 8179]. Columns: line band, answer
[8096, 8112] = 0.0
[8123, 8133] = -0.1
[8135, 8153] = 0.0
